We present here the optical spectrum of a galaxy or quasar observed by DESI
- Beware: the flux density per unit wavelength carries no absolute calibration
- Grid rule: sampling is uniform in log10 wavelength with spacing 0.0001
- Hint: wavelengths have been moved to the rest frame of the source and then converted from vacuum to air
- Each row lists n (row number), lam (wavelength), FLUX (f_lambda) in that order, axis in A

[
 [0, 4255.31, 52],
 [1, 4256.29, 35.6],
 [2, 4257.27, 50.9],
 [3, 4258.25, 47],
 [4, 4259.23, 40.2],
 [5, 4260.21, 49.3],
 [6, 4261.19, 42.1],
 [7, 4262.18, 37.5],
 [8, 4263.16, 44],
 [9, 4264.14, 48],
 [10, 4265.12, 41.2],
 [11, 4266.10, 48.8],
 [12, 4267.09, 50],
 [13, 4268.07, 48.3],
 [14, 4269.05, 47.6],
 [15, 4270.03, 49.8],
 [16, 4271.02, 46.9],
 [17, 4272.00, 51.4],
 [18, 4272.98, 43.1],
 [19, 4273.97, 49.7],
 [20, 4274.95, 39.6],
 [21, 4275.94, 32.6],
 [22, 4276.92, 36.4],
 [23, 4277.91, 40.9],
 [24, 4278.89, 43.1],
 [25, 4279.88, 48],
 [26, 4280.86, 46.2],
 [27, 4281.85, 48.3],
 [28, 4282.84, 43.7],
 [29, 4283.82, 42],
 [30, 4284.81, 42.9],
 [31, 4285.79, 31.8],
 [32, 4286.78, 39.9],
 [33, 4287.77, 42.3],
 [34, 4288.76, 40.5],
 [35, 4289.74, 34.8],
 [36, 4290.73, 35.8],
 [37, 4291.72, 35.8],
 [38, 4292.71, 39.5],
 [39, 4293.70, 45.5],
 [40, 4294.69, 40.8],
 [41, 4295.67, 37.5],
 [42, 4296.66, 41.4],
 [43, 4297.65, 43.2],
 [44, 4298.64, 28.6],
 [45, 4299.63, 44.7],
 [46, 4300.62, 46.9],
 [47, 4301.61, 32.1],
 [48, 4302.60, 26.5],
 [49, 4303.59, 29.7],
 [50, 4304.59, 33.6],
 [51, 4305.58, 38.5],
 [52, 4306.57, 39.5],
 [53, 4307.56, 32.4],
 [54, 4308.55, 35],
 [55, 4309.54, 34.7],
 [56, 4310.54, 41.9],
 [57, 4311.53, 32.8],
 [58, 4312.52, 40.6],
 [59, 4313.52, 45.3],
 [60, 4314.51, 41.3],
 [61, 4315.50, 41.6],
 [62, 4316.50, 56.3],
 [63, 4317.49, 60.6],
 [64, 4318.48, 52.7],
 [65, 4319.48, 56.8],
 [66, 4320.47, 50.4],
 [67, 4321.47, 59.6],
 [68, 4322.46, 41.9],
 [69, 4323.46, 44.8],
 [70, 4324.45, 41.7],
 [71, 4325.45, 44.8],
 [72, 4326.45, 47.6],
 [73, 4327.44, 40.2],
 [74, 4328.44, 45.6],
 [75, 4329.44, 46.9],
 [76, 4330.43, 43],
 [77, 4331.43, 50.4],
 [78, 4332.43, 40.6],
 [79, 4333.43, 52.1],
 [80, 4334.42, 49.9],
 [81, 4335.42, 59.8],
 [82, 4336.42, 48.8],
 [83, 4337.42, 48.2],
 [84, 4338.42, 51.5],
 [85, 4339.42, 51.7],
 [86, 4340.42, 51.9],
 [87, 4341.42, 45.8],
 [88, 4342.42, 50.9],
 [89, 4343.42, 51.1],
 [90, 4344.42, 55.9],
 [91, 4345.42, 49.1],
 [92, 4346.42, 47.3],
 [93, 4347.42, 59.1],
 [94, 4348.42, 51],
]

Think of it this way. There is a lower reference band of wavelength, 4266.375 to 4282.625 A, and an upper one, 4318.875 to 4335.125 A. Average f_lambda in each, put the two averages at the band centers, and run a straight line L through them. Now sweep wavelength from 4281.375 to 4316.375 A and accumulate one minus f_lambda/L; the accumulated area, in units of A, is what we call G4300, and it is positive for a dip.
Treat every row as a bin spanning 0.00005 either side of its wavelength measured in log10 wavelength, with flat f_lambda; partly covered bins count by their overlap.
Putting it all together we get 5.6 A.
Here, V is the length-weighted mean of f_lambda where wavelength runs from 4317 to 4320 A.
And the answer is 56.7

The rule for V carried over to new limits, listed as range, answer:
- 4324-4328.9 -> 43.9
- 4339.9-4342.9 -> 49.5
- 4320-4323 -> 50.5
